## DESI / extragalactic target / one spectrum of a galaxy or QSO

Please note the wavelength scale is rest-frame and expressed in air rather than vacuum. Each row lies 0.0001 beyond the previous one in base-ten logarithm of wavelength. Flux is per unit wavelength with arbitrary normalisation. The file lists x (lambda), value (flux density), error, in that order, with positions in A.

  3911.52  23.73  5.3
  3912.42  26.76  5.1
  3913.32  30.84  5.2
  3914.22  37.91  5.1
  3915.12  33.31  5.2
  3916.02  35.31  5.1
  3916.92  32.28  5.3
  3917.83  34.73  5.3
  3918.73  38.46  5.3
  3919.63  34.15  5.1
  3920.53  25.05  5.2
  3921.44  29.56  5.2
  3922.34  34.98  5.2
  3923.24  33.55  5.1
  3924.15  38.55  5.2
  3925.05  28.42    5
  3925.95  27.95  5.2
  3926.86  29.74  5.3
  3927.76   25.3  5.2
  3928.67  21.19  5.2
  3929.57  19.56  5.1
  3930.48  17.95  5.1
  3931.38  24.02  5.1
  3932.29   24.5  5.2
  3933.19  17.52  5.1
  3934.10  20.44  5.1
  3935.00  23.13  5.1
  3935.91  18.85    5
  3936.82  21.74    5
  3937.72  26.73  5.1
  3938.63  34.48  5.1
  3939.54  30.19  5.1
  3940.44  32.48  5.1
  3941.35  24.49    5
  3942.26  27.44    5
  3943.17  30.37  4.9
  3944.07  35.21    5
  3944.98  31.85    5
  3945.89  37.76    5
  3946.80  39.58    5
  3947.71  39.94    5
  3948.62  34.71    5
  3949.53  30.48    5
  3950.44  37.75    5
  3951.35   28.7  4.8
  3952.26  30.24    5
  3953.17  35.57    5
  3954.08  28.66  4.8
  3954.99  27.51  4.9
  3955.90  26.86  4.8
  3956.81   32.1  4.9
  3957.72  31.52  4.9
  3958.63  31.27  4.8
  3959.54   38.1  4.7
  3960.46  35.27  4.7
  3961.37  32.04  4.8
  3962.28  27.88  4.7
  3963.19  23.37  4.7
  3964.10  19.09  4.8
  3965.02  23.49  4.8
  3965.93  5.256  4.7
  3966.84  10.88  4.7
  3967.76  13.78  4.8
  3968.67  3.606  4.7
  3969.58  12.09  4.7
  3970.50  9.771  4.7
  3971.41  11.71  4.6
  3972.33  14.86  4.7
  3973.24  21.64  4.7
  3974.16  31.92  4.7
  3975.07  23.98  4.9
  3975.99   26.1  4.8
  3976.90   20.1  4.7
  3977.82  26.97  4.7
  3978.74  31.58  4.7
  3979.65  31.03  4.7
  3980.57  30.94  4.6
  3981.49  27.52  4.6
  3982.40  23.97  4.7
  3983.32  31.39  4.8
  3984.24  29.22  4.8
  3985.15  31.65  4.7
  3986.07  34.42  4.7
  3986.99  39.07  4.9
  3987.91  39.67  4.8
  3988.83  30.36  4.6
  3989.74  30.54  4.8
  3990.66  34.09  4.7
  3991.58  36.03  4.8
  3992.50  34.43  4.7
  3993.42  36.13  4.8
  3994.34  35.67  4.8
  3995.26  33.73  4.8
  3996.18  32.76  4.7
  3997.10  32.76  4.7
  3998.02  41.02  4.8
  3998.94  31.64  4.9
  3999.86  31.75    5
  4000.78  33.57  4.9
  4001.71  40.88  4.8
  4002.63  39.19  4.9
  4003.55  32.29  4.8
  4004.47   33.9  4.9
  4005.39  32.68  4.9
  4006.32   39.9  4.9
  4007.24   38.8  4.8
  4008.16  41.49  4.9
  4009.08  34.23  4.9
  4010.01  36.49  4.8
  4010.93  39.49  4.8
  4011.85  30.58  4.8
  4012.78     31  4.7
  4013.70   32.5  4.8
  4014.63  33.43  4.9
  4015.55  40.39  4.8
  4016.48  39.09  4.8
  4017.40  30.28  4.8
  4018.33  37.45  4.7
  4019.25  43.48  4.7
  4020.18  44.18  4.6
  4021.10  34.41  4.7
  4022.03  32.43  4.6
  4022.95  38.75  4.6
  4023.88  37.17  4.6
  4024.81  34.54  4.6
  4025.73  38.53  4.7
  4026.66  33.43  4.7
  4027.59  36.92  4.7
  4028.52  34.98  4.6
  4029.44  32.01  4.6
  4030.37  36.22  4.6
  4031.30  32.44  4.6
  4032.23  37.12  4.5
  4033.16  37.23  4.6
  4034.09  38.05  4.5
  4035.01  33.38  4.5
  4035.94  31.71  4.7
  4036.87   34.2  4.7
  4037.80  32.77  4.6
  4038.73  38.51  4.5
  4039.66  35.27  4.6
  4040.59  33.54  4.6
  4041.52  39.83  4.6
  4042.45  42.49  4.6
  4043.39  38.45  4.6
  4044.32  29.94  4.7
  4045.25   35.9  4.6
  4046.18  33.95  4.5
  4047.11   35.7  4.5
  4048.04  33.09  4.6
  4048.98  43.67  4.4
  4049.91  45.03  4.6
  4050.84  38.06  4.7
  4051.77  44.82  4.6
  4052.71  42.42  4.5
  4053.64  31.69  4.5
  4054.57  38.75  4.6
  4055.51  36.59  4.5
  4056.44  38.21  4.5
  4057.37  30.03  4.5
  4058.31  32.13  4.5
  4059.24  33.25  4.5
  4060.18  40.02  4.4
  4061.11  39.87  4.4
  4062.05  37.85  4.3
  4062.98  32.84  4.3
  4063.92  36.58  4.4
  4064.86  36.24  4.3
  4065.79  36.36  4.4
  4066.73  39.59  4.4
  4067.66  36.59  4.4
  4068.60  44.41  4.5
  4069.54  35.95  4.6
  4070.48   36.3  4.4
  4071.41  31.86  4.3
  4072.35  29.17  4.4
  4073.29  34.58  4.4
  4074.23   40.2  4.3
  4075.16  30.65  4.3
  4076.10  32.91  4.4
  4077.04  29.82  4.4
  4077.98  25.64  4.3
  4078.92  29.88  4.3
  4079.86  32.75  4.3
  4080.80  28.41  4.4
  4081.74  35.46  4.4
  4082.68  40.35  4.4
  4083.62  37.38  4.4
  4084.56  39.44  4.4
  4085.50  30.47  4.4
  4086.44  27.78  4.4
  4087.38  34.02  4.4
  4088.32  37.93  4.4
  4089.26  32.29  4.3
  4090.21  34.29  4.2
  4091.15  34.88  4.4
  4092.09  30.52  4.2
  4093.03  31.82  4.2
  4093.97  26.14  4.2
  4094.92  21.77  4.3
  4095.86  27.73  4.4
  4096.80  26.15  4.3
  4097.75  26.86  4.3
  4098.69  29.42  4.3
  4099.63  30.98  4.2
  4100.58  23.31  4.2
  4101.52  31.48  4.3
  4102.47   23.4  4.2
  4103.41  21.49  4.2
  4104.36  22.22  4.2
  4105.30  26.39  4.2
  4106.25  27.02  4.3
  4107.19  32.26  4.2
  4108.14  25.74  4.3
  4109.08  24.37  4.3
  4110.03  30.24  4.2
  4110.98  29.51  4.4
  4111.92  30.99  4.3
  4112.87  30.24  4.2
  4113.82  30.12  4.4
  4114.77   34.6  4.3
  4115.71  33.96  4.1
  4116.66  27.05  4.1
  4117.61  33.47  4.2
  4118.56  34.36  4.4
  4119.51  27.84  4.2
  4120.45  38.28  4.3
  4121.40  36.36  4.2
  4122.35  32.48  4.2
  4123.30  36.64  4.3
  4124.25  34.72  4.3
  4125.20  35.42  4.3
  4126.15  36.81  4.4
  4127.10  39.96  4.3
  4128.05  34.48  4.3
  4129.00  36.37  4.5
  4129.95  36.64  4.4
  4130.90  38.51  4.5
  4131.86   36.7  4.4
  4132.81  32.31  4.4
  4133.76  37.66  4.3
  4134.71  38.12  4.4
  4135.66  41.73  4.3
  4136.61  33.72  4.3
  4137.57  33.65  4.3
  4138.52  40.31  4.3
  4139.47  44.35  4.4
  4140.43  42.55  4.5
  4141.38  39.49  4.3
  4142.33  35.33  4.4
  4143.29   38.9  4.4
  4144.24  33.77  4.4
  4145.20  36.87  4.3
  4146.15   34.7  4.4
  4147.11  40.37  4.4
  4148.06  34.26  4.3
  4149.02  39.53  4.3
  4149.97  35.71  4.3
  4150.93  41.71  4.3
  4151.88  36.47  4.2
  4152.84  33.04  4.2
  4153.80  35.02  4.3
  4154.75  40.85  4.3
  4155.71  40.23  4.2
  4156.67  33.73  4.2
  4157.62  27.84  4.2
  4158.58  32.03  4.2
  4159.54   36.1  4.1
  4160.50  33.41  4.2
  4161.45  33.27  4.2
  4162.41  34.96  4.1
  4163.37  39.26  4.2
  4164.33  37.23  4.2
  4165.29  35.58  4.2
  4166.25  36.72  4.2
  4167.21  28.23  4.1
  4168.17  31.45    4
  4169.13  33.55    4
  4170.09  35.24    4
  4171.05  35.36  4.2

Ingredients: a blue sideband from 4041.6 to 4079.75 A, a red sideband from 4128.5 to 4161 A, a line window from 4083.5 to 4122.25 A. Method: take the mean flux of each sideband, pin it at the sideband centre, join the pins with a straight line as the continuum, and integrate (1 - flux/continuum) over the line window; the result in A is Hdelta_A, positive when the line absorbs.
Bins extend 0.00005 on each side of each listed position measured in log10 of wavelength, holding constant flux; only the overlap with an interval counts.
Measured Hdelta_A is 6.8 A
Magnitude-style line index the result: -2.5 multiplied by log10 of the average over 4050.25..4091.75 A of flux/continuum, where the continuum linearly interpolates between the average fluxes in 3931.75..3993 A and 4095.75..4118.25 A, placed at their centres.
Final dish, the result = -0.244 mag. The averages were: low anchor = 27.5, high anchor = 28.3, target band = 35.2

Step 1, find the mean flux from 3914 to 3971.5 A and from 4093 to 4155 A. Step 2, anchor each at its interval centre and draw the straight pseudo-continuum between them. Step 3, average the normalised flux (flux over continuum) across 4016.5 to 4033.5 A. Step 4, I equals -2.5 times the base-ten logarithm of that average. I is -0.20 mag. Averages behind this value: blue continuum 27.6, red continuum 33.3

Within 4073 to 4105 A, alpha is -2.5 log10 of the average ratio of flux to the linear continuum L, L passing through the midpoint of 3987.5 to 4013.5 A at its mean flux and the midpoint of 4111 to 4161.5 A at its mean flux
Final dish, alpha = 0.16 mag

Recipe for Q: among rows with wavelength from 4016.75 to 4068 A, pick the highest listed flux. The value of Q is 45.03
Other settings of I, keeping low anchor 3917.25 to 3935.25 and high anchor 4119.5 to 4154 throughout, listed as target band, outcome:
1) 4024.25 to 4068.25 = -0.11 mag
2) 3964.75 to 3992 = 0.21 mag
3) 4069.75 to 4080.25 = 0.06 mag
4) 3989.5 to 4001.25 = -0.12 mag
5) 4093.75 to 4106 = 0.33 mag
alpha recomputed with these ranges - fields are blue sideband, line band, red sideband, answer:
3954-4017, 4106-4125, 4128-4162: 0.123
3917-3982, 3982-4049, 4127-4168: -0.175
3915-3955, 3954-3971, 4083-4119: 0.296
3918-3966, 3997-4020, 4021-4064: -0.070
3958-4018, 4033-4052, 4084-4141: -0.190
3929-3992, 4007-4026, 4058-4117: -0.246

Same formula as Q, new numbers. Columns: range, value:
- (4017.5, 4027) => 44.18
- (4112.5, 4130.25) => 39.96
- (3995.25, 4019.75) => 43.48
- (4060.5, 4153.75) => 44.41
